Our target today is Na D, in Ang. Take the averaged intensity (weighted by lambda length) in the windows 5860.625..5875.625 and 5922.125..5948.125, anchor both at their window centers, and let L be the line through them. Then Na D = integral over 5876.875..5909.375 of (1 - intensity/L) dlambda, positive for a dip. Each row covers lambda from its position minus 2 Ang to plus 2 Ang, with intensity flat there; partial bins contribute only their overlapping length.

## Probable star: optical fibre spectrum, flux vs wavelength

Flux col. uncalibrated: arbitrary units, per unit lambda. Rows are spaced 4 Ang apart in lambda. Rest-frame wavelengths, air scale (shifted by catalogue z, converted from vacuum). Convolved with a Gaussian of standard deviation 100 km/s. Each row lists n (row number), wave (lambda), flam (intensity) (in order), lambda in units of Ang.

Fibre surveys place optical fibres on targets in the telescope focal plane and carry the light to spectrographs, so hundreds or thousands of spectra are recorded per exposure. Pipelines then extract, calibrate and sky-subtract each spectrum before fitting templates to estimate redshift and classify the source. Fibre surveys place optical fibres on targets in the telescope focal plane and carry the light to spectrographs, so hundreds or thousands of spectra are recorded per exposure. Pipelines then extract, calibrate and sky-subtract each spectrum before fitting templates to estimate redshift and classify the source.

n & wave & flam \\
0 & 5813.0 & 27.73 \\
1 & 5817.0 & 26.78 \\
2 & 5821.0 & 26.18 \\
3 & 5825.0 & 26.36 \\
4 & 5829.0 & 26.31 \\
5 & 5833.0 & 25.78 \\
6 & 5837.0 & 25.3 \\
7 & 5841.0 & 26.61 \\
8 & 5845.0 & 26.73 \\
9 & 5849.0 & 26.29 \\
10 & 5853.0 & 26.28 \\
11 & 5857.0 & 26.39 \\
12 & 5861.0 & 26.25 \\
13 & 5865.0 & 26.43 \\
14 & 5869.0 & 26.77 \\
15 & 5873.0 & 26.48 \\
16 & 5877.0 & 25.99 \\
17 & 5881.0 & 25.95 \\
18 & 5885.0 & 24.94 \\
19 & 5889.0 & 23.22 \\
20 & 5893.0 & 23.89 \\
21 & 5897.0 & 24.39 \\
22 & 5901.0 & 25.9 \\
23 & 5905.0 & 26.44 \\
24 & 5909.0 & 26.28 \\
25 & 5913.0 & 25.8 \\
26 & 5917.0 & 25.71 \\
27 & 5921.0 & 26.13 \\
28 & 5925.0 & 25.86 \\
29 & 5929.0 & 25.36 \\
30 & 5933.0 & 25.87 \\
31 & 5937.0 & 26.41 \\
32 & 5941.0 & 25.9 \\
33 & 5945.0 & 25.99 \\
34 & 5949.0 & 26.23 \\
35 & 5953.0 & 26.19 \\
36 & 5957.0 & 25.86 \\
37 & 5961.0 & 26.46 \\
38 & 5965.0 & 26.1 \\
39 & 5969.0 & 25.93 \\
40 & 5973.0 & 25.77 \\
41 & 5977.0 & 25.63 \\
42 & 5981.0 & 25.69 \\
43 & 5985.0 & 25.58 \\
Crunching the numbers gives 1.4 Ang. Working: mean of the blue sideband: 26.5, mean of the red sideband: 25.9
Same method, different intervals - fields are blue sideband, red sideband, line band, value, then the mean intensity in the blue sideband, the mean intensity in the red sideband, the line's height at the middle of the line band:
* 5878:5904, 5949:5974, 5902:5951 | -1.0 Ang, 24.8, 26.1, 25.5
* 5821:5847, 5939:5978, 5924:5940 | 0.1 Ang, 26.2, 26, 26.1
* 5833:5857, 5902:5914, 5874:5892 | 0.8 Ang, 26.2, 26.2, 26.2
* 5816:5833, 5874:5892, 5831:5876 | -1.1 Ang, 26.3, 25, 25.7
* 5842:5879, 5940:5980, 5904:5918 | 0.1 Ang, 26.4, 26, 26.2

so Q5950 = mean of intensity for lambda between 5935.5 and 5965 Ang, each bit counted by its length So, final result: 26.1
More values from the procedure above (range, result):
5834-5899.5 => 25.7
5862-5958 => 25.8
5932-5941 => 26.1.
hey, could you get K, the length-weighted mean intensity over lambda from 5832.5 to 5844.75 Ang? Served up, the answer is 26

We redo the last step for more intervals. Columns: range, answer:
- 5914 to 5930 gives 25.8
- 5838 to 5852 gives 26.4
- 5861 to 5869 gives 26.5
